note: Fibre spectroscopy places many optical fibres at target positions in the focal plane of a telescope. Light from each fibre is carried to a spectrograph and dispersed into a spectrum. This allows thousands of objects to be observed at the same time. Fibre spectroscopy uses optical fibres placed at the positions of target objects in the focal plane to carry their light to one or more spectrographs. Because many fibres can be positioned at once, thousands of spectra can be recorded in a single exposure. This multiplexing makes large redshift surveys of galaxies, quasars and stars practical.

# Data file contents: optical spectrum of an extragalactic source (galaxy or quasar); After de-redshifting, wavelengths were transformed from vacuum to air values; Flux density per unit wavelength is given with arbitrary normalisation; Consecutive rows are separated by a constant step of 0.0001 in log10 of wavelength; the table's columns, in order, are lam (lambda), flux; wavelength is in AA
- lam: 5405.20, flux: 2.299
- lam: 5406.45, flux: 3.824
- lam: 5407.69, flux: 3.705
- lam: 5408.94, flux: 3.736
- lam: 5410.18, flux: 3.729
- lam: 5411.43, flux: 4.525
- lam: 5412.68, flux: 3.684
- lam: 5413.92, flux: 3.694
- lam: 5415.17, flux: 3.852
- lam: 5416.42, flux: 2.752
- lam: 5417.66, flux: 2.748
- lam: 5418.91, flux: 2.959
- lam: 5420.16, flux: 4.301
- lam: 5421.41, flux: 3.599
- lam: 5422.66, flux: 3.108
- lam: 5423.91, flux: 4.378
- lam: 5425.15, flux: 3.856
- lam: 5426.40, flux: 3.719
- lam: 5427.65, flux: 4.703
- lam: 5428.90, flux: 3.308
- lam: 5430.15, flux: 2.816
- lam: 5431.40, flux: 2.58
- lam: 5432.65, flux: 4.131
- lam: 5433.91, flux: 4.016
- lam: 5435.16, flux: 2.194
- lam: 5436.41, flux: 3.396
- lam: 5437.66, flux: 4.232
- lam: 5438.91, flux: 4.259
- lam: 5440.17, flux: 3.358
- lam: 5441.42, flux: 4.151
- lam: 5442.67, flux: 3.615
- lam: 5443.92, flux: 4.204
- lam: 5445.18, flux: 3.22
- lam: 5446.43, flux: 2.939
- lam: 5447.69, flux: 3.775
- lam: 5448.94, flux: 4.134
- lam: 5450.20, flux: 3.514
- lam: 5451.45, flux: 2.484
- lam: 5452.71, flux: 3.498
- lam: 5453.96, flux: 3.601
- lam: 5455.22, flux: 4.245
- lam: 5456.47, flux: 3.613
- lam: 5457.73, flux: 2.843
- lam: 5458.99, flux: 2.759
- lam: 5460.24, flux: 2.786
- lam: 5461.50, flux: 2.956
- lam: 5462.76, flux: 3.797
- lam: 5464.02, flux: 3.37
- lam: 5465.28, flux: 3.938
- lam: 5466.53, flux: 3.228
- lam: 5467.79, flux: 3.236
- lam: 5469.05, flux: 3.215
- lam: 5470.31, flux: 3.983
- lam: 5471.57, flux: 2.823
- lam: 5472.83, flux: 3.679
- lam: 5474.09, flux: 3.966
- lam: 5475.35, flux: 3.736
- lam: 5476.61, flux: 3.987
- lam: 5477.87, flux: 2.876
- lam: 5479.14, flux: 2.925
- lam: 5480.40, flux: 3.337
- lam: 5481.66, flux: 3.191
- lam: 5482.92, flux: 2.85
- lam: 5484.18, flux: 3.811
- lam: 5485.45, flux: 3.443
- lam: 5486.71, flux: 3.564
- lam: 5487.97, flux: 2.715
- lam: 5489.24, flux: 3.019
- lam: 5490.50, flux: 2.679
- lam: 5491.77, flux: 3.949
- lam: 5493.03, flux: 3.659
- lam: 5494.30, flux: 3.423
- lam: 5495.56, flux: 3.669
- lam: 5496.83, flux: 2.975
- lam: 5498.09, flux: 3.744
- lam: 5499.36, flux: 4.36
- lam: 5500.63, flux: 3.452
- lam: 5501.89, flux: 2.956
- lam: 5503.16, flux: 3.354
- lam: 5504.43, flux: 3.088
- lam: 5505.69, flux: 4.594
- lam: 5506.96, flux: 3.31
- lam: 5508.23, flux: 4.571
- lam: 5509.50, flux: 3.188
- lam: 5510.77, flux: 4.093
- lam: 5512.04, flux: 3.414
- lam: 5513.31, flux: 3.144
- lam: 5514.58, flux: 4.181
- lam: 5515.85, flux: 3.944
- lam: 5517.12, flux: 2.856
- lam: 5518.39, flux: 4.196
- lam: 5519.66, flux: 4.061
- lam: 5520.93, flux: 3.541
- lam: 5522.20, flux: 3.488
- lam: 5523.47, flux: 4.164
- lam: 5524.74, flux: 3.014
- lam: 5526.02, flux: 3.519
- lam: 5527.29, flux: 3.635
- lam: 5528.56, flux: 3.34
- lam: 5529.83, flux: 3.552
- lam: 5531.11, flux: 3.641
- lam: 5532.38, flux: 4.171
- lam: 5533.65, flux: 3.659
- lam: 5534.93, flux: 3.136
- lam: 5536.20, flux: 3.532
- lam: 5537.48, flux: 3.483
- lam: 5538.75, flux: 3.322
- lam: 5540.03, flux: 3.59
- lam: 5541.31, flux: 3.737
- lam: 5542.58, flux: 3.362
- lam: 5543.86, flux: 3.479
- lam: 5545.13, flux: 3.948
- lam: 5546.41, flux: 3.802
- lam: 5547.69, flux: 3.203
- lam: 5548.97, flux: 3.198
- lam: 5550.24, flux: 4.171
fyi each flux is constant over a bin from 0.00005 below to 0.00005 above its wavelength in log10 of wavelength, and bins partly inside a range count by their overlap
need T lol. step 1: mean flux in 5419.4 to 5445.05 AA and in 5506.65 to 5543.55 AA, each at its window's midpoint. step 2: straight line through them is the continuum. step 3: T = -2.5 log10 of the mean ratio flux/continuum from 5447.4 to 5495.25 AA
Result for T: 0.08 mag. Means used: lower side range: 3.68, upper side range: 3.62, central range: 3.38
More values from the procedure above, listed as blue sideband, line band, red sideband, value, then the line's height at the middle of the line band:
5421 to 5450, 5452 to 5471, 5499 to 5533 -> 0.08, 3.64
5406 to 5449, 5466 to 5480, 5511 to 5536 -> 0.06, 3.62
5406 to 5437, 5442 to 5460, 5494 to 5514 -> 0.04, 3.58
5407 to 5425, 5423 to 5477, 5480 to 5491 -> -0.04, 3.41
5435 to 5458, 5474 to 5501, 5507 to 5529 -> 0.07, 3.63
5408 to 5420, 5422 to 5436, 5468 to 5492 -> -0.01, 3.51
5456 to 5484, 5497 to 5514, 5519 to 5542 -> -0.04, 3.48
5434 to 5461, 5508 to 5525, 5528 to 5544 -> -0.05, 3.53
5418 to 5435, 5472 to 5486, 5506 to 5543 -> 0.06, 3.61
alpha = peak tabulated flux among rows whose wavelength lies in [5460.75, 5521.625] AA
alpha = 4.594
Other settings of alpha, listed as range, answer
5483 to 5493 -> 3.949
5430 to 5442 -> 4.259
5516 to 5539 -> 4.196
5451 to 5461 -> 4.245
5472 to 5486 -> 3.987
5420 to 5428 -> 4.703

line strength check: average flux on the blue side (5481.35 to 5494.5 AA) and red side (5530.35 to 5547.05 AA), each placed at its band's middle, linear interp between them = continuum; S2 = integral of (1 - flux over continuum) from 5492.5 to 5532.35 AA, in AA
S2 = -2.1 AA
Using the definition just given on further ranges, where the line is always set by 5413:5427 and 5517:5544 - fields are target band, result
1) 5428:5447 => 0.21 AA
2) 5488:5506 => 0.62 AA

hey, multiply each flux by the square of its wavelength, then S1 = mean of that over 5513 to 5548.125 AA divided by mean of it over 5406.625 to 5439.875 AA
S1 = 1.04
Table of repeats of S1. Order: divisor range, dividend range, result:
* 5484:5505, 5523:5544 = 1.06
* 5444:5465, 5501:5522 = 1.10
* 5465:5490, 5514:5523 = 1.13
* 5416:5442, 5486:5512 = 1.01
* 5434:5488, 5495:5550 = 1.07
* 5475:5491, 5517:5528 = 1.14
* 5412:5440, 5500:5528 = 1.05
